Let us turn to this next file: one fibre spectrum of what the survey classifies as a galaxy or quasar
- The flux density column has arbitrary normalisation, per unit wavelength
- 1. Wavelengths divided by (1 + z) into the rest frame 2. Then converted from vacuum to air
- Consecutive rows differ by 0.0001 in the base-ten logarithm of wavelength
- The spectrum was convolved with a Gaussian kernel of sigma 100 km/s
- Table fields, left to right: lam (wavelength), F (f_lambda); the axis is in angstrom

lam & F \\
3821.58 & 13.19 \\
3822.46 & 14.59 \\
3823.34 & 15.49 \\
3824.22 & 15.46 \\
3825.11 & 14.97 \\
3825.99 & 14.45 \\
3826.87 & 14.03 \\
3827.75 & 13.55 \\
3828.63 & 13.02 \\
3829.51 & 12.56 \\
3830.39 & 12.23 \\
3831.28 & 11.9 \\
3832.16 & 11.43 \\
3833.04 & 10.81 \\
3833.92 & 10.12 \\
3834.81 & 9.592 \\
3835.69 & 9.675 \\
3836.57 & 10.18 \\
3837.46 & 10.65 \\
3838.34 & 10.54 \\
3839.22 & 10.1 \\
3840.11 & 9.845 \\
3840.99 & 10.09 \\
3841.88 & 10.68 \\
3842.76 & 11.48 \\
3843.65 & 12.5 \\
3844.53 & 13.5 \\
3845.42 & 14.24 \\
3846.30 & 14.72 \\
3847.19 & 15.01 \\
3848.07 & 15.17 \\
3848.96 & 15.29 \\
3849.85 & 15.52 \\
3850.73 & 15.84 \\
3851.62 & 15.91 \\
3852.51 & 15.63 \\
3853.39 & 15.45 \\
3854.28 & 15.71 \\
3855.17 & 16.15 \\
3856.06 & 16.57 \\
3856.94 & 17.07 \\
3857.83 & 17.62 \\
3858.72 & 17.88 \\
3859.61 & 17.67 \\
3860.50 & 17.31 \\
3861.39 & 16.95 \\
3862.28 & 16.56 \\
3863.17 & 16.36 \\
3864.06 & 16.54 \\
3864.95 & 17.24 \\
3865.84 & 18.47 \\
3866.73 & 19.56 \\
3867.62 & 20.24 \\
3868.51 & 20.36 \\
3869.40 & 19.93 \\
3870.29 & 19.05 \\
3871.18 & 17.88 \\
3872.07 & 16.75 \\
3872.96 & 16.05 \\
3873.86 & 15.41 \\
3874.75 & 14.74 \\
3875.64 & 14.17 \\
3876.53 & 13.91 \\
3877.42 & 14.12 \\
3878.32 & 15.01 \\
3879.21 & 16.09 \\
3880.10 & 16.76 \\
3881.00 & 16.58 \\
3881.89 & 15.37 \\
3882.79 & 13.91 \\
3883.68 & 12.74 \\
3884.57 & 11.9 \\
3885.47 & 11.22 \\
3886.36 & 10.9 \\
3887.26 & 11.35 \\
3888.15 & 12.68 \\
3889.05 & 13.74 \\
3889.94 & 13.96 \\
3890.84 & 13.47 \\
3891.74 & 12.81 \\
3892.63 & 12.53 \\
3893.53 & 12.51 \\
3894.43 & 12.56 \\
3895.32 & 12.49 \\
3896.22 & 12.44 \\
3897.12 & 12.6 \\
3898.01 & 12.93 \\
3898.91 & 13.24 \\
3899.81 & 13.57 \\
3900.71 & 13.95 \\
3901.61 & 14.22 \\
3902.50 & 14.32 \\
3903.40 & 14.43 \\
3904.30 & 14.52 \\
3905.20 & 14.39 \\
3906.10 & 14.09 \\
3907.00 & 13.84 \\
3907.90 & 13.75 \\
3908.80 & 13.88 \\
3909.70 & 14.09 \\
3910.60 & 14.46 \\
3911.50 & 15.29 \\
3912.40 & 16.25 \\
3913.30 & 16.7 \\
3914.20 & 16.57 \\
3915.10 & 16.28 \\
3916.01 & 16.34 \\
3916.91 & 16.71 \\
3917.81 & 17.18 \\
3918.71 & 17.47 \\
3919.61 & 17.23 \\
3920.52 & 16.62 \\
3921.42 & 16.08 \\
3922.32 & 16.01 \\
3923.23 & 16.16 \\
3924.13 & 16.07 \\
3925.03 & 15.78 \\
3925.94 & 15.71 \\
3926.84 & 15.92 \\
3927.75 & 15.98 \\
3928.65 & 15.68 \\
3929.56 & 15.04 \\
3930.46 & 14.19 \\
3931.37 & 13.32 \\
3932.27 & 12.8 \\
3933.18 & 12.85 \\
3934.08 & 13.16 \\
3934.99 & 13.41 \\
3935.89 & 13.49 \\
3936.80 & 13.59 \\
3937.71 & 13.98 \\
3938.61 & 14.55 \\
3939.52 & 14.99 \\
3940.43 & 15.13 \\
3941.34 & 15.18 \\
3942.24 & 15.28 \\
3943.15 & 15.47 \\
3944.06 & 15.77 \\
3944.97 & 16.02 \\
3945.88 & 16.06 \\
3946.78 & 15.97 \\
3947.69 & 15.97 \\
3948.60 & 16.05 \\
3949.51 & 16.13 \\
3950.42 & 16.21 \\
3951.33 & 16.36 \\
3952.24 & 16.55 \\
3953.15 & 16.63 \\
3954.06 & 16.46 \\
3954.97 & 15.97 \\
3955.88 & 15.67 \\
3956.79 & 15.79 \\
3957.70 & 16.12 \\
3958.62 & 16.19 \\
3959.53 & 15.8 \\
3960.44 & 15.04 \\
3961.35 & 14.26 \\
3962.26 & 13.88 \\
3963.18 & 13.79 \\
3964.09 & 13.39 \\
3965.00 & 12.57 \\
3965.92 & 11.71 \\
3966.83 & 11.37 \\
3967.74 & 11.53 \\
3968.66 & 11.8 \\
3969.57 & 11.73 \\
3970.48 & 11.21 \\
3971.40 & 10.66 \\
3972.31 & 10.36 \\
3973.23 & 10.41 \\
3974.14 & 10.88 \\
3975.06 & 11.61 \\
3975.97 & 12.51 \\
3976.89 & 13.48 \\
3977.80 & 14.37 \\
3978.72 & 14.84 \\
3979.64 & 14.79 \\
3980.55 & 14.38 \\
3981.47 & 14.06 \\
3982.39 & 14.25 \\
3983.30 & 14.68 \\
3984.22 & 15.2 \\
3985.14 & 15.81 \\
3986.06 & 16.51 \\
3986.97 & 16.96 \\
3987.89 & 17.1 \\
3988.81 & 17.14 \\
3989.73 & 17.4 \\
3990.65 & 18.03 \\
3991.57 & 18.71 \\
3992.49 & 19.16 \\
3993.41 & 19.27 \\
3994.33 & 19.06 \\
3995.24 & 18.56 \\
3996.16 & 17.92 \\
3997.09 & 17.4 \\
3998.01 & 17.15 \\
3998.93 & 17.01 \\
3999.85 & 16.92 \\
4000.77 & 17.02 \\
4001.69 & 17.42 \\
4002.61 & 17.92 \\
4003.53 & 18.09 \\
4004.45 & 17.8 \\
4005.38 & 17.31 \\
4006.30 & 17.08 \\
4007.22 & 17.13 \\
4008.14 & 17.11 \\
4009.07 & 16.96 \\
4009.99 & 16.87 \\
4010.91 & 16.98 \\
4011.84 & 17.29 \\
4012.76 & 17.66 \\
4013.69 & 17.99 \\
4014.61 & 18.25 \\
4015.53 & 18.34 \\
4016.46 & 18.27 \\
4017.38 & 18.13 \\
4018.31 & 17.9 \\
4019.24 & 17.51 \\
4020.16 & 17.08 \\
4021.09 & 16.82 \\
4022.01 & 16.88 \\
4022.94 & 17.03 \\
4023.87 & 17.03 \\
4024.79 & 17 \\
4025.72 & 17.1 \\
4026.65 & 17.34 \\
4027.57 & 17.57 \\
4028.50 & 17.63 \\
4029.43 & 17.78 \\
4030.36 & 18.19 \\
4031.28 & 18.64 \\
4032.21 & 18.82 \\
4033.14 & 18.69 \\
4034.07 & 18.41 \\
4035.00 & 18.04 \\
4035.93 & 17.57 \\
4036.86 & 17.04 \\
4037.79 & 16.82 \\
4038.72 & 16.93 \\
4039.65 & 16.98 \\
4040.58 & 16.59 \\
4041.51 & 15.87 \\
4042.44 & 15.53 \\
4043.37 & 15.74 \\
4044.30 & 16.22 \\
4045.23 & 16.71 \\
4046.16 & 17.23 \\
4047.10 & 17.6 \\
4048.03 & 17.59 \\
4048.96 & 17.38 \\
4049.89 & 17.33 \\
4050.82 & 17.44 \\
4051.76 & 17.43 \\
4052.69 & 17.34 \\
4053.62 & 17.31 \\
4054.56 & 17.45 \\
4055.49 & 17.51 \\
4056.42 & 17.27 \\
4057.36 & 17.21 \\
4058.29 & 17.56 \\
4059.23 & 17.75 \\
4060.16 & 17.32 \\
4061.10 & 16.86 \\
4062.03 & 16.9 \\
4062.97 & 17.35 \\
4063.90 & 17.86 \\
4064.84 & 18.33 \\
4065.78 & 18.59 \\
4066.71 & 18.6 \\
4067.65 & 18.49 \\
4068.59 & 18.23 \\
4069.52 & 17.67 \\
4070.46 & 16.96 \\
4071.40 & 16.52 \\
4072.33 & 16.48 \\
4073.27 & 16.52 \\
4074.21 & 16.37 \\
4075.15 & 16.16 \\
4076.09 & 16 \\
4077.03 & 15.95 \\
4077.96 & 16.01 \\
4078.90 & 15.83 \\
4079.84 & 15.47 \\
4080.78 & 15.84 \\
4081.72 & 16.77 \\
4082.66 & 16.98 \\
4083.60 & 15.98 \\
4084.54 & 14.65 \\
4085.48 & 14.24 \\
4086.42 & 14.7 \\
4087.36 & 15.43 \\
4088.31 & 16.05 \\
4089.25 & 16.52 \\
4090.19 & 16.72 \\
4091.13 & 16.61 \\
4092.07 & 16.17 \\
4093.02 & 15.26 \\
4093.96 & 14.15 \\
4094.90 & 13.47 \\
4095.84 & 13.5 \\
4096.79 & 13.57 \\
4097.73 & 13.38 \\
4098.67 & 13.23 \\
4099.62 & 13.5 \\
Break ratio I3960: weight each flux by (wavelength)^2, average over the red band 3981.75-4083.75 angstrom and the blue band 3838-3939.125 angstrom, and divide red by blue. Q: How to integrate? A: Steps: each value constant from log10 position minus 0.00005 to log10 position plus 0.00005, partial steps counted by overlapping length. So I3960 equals 1.2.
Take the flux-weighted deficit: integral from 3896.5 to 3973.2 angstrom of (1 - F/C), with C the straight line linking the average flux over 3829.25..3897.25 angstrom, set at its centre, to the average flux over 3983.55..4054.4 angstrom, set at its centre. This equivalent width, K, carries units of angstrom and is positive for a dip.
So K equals 5.0 angstrom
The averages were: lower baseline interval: 14.4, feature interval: 14.7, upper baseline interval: 17.4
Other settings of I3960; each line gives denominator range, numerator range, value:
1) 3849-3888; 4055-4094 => 1.15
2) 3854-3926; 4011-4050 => 1.22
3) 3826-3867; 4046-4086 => 1.34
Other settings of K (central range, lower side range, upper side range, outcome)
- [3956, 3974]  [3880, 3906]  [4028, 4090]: 2.3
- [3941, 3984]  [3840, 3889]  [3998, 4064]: 6.0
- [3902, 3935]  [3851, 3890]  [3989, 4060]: 2.4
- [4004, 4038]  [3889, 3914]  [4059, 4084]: -3.3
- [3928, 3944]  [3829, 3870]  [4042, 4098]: 1.1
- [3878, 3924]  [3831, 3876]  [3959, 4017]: 2.2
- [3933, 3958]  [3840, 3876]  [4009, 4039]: 2.2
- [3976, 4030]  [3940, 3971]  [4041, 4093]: -4.8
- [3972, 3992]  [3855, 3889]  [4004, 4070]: 2.6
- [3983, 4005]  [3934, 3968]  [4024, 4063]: -1.9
